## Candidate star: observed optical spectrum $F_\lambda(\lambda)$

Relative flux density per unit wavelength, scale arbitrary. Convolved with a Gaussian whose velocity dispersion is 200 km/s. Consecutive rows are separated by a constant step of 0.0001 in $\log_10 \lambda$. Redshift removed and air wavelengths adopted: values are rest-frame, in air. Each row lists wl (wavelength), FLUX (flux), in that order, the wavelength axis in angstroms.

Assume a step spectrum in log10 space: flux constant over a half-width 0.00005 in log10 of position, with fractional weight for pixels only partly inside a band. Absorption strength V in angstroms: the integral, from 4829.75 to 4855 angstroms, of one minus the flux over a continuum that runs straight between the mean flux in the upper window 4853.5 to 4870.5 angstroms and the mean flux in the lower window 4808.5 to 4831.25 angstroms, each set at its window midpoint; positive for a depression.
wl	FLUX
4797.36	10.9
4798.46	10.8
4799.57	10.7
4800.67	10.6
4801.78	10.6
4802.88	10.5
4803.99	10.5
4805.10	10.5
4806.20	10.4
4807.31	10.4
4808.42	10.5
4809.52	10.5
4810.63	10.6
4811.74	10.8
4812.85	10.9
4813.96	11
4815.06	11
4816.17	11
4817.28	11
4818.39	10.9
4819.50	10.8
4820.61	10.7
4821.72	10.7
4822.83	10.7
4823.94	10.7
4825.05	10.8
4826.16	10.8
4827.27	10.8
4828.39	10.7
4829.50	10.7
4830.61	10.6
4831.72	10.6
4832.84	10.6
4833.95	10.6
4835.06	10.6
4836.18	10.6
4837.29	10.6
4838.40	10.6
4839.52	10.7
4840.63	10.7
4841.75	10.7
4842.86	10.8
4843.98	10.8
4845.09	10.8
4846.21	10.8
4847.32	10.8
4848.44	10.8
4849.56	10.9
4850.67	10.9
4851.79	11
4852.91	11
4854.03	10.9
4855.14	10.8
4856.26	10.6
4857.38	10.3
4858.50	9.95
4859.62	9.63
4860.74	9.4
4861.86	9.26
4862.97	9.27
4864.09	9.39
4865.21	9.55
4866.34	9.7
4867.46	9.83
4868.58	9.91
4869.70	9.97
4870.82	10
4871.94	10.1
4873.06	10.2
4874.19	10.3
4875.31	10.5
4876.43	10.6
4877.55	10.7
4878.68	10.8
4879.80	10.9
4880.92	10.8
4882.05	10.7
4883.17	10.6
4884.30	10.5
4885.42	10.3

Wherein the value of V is -1.1 angstroms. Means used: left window 10.8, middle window 10.7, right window 9.9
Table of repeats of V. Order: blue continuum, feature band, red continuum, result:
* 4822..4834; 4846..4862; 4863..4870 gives -0.8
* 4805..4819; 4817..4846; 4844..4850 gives 0.2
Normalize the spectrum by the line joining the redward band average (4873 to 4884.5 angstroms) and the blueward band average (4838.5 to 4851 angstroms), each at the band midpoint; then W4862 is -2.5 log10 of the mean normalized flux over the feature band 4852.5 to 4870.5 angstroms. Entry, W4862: 0.08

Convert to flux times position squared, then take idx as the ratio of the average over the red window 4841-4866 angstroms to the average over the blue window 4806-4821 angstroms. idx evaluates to 1.0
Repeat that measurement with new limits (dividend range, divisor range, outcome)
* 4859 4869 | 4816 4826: 0.90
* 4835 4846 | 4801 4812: 1.03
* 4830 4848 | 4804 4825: 1.01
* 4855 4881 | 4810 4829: 0.95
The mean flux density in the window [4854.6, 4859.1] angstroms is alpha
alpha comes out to 10.4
